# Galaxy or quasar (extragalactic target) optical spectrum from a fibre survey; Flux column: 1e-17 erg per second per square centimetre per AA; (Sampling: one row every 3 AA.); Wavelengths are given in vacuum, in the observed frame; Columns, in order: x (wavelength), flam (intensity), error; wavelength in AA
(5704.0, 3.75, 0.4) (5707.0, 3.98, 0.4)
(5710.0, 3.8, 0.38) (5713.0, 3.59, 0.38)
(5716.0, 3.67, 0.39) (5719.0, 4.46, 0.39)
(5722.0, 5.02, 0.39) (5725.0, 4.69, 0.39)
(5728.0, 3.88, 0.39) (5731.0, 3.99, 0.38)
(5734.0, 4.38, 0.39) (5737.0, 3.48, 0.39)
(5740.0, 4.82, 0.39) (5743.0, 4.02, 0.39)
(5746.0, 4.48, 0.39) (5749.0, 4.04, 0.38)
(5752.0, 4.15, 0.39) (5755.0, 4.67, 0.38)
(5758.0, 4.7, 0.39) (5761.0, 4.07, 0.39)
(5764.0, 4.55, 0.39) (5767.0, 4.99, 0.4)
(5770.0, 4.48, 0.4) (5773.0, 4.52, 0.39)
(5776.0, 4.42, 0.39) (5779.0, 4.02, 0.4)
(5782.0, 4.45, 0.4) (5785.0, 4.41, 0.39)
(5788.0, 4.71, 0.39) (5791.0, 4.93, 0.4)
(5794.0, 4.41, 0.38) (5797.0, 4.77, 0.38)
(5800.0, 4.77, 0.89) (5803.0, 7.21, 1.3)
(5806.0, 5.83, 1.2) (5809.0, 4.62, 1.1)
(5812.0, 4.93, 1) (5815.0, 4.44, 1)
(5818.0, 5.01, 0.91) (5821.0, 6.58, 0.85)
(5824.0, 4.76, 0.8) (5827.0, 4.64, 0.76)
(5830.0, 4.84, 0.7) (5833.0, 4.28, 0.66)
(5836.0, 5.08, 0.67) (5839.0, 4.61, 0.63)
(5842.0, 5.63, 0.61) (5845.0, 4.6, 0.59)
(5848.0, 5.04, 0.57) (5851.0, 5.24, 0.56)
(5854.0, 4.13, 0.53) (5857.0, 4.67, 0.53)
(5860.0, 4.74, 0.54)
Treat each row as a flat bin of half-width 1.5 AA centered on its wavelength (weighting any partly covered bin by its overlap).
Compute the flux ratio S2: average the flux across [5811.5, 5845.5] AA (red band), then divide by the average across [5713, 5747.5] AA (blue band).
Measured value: 1.2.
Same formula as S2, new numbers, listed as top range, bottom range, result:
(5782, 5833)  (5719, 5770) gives 1.15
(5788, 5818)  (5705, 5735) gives 1.23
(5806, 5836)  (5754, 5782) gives 1.10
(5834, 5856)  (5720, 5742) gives 1.13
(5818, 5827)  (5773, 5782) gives 1.25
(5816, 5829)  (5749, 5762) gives 1.19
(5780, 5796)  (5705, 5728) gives 1.10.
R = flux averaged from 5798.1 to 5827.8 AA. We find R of 5.29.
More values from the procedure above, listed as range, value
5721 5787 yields 4.37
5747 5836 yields 4.77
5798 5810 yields 5.61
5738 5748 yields 4.37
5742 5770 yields 4.42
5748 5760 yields 4.39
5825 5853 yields 4.87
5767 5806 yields 4.81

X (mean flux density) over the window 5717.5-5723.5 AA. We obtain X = 4.74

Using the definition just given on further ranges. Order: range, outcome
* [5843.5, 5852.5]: 4.96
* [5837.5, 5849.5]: 4.97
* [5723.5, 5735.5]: 4.24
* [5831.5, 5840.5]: 4.66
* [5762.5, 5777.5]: 4.59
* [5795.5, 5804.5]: 5.58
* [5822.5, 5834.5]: 4.63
